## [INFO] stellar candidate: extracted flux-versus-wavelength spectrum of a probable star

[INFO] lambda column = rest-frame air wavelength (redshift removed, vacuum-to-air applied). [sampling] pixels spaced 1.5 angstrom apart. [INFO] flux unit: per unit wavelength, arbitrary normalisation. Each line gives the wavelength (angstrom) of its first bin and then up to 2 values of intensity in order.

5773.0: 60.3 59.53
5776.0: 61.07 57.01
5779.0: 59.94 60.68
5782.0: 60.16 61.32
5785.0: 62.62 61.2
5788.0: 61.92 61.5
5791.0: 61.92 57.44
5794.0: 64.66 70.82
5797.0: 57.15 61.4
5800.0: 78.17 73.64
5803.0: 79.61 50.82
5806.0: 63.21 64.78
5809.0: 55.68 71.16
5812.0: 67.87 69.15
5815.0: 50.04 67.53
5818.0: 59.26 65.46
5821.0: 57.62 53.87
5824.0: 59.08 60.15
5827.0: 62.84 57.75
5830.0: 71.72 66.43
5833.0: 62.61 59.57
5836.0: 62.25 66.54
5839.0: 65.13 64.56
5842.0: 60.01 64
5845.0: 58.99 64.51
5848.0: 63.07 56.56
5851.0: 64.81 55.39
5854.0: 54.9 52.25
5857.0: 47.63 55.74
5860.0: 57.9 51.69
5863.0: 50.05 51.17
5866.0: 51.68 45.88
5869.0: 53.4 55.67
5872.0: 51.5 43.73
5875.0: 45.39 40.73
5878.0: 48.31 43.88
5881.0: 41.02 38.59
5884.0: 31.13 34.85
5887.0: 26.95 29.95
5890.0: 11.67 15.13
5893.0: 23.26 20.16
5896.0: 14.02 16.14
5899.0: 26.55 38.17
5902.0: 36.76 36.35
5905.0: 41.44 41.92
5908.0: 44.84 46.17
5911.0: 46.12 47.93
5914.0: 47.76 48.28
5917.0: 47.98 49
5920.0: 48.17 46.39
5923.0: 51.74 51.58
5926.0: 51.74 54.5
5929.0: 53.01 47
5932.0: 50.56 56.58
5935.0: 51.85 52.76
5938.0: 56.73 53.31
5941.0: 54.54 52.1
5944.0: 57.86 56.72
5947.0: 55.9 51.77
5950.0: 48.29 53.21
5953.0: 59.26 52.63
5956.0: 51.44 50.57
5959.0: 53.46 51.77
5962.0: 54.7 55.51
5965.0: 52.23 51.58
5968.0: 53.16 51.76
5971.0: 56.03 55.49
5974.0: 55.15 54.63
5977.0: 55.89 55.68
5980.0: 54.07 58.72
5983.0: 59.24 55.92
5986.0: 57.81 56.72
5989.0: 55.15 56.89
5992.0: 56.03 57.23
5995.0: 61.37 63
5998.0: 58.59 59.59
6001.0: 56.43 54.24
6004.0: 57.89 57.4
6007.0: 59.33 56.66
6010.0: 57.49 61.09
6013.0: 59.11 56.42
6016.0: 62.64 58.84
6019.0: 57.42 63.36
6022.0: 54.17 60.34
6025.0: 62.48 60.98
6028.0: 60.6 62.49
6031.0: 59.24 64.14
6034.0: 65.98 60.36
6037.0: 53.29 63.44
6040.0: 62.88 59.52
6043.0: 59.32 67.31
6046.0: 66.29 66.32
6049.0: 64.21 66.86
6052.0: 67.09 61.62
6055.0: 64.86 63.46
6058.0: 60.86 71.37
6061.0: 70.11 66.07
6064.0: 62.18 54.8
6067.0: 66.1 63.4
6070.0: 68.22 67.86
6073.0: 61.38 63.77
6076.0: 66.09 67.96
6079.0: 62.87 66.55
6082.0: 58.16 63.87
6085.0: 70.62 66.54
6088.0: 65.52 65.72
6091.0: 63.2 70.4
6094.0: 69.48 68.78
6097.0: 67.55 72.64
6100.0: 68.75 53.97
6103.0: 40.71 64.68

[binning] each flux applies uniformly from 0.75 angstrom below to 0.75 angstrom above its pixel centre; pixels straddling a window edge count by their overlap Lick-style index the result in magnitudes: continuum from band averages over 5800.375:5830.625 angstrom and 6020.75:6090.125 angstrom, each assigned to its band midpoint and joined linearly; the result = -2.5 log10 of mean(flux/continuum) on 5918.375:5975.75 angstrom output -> 0.20 mag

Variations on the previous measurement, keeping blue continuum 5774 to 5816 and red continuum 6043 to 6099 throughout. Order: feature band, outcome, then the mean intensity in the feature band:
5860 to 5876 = 0.26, 50.2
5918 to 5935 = 0.25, 51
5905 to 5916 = 0.37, 45.8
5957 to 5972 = 0.21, 53.2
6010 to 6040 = 0.08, 60.3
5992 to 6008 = 0.12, 58.4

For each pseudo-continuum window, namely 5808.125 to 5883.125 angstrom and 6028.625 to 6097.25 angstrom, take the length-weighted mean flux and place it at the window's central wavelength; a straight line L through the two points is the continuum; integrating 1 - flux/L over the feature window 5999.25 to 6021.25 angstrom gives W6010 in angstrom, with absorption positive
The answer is 1.5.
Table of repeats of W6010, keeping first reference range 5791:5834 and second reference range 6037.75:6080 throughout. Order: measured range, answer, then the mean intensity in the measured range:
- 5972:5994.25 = 2.74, 56.3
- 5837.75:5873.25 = 4.10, 56.3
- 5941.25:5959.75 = 3.02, 53.6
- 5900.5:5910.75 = 3.63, 41.3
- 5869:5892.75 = 9.81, 37.4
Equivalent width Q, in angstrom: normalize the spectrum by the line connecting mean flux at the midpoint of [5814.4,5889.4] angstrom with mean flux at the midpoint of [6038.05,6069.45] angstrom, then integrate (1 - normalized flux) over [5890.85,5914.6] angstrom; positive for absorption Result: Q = 9.5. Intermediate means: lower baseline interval 54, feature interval 33.9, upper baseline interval 64.2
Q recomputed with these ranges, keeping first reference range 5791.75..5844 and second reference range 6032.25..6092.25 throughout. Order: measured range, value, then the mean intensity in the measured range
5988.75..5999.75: 0.9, 58.6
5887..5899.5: 8.6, 19.9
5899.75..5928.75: 8.0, 46.3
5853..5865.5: 2.1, 52.7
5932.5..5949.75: 2.6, 54.3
